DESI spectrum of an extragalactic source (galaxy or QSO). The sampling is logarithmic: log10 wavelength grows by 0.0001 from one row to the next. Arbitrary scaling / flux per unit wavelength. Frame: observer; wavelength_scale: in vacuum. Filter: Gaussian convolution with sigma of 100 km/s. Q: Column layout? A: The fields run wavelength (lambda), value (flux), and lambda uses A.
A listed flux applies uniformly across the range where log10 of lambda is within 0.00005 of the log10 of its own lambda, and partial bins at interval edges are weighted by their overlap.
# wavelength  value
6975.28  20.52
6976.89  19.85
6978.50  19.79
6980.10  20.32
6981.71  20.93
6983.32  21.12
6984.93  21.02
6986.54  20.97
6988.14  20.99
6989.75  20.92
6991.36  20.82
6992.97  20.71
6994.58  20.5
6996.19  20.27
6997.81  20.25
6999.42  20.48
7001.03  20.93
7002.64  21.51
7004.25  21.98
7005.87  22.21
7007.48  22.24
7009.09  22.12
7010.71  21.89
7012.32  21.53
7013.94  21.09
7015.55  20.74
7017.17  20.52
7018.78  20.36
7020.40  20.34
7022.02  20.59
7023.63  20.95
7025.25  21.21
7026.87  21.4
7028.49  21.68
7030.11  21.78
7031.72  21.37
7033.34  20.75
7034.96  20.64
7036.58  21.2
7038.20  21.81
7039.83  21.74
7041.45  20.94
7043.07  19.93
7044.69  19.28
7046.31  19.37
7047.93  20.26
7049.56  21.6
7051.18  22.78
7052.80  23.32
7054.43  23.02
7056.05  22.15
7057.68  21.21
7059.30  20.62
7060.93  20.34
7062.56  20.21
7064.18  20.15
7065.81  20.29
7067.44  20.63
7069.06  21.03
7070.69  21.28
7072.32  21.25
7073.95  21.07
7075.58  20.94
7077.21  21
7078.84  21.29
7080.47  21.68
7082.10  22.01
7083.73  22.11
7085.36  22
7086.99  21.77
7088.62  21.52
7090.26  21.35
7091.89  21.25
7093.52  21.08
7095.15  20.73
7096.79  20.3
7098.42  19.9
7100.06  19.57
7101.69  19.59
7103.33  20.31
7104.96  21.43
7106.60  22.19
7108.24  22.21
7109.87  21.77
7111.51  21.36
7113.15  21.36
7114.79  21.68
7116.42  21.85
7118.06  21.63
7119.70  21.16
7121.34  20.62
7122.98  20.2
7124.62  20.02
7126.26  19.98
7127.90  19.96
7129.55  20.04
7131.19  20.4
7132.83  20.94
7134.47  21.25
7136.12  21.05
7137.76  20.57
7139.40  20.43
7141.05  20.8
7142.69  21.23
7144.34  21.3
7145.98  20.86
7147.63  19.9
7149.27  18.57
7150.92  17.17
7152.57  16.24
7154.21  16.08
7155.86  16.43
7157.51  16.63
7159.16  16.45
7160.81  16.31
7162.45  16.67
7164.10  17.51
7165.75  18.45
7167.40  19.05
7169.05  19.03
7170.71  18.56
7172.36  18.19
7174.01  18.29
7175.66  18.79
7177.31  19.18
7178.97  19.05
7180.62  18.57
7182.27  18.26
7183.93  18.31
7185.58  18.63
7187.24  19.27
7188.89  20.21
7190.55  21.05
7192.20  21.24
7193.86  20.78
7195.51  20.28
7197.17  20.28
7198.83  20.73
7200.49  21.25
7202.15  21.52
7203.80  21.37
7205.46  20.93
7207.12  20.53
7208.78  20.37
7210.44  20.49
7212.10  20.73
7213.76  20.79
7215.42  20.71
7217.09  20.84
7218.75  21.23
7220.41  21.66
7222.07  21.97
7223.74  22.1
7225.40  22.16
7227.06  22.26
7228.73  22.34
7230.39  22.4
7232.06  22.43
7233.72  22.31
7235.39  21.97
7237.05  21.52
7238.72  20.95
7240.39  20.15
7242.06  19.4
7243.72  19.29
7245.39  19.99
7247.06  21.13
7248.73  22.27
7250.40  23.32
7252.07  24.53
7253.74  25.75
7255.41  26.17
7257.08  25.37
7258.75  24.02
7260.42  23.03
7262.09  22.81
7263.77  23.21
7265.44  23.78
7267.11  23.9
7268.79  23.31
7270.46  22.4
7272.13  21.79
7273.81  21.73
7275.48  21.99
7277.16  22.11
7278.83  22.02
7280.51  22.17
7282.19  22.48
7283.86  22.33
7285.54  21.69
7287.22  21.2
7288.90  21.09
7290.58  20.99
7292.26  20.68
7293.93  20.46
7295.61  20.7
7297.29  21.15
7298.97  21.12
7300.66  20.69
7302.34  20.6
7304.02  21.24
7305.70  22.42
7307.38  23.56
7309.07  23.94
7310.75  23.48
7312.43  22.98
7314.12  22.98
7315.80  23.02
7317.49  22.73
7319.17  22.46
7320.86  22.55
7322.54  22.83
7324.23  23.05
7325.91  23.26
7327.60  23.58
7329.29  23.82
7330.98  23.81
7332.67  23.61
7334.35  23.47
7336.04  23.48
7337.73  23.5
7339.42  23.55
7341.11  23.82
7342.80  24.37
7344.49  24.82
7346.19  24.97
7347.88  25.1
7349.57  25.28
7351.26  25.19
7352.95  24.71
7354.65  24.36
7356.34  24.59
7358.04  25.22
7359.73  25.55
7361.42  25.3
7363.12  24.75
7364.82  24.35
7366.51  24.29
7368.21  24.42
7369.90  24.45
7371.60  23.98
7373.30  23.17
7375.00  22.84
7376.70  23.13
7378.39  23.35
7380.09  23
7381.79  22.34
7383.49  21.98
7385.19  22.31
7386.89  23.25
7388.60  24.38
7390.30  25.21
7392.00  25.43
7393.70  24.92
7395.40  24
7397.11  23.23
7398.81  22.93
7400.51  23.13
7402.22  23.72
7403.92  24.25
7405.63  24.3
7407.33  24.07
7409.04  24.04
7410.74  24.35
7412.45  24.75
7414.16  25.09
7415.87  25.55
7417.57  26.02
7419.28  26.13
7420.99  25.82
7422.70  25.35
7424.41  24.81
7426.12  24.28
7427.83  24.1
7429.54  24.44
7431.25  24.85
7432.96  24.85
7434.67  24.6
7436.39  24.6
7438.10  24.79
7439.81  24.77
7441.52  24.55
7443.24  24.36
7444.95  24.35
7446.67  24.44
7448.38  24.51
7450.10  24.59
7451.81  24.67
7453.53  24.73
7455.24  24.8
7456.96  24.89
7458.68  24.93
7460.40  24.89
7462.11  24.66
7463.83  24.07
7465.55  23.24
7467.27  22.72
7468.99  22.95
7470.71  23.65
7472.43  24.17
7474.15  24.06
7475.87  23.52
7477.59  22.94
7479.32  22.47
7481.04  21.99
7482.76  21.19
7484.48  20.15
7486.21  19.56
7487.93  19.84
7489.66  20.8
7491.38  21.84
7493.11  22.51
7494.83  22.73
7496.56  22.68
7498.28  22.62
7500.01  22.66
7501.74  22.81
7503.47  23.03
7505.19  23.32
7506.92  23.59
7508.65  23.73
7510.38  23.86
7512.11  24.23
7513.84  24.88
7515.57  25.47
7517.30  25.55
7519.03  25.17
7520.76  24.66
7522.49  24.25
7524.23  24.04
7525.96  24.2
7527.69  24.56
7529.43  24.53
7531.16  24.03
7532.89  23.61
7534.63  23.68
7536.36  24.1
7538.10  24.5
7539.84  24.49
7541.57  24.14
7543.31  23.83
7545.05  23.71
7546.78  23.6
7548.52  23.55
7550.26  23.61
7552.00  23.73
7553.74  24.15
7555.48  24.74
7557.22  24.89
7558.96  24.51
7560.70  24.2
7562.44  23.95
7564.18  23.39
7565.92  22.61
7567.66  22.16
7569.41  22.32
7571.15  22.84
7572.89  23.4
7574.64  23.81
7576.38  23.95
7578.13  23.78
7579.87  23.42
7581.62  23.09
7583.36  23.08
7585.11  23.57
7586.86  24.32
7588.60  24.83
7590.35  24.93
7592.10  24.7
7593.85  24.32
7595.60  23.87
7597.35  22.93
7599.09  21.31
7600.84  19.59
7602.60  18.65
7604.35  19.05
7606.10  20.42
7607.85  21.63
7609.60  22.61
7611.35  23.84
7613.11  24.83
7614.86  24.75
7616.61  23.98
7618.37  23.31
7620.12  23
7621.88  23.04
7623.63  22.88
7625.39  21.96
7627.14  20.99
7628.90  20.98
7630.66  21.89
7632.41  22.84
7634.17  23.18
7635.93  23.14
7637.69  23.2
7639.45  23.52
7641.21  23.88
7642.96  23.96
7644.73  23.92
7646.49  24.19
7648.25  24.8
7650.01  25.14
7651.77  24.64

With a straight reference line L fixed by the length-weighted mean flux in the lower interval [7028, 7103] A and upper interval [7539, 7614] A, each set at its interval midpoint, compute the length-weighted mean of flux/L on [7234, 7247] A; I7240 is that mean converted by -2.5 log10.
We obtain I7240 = 0.06 mag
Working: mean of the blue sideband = 21.1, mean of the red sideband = 23.3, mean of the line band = 20.6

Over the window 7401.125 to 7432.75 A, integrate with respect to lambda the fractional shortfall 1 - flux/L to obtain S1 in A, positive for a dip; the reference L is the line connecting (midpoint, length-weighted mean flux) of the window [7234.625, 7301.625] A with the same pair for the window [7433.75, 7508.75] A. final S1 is -2.4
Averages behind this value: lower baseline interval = 22.1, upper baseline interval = 23.4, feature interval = 24.8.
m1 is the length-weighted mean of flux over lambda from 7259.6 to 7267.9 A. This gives 23.3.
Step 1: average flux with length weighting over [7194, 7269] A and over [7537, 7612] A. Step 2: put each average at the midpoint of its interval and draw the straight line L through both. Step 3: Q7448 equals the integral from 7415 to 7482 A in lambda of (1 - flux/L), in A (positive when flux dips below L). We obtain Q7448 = -4.8 A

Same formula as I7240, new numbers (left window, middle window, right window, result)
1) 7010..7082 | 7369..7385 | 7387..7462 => 0.05 mag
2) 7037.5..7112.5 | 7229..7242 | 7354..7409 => 0.05 mag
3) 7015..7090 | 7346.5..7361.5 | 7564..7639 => -0.14 mag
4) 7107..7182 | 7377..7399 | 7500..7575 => -0.06 mag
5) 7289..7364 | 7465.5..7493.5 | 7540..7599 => 0.07 mag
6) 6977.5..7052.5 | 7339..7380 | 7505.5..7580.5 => -0.07 mag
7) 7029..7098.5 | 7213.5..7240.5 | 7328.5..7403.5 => 0.05 mag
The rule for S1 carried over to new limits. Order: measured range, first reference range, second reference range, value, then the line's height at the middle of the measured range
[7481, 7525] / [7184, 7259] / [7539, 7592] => 0.70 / 23.4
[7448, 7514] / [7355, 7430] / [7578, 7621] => 1.46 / 23.7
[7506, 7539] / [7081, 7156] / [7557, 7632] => -2.57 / 22.6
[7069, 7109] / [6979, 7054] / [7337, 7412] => 0.98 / 21.7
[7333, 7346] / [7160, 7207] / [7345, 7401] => -0.36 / 23.3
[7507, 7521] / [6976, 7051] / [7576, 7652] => -1.18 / 22.7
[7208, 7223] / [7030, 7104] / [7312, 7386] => 1.00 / 22.5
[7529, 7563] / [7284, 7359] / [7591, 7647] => -1.94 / 22.8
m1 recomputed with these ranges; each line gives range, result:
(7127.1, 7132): 20.1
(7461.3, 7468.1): 23.7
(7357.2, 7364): 25.2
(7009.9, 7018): 21.2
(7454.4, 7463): 24.8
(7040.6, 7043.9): 20.5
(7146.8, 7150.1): 19.2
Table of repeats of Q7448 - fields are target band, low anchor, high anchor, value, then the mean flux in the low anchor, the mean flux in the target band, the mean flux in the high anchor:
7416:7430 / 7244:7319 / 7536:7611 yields -1.4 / 22.4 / 25.2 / 23.3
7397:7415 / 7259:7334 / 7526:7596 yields -0.8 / 22.4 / 24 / 23.9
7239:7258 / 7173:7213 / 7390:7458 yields -1.2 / 20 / 22.5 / 24.6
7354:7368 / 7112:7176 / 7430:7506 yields -1.7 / 19.4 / 24.8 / 23.4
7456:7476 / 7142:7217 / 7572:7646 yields -2.1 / 19.3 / 24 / 23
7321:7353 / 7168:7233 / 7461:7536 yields -3.3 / 20.4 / 24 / 23.3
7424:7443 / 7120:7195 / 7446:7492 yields -1.5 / 19.2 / 24.6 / 23.2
